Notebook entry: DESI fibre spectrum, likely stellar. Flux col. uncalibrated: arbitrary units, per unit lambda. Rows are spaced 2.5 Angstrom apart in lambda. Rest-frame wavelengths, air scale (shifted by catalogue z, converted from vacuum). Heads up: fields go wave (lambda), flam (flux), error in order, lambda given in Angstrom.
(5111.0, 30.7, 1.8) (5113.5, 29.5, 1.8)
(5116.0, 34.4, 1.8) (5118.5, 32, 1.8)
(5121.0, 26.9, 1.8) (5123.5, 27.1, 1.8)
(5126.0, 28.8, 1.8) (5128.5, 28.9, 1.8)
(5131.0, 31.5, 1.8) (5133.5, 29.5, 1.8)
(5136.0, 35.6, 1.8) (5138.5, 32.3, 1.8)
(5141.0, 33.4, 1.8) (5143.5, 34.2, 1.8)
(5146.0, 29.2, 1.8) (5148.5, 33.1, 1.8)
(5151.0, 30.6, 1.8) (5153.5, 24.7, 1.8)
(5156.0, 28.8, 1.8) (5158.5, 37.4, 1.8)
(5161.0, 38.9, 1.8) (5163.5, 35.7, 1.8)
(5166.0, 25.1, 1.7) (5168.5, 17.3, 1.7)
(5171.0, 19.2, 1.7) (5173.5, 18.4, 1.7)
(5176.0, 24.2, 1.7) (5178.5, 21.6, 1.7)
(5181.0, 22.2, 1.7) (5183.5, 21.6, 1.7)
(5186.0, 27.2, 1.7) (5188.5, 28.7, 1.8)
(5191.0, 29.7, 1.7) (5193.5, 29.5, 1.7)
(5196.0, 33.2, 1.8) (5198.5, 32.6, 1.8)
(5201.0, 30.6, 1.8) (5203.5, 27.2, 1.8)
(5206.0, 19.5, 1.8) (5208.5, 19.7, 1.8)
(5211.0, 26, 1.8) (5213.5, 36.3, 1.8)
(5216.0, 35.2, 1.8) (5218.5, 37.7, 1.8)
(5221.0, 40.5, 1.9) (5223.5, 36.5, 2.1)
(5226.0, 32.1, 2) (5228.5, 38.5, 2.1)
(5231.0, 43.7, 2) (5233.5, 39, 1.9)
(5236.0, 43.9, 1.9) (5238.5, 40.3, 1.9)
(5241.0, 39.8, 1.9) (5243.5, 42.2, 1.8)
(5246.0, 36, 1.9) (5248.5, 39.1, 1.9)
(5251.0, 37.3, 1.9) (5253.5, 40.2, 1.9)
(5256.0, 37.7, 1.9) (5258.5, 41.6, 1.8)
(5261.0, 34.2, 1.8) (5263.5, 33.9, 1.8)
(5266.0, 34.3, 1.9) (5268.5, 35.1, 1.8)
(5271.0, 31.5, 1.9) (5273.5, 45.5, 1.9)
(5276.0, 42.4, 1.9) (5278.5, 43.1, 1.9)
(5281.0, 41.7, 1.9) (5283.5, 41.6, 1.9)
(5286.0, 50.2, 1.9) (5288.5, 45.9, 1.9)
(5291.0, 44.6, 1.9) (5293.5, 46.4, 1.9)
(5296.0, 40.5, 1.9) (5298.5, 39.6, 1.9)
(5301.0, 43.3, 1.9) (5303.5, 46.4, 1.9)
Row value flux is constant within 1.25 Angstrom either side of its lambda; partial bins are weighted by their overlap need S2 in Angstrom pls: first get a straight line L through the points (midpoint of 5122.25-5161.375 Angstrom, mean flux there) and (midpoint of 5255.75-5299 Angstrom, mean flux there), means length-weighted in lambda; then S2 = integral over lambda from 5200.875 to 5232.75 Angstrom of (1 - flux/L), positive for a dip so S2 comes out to 3.3 Angstrom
